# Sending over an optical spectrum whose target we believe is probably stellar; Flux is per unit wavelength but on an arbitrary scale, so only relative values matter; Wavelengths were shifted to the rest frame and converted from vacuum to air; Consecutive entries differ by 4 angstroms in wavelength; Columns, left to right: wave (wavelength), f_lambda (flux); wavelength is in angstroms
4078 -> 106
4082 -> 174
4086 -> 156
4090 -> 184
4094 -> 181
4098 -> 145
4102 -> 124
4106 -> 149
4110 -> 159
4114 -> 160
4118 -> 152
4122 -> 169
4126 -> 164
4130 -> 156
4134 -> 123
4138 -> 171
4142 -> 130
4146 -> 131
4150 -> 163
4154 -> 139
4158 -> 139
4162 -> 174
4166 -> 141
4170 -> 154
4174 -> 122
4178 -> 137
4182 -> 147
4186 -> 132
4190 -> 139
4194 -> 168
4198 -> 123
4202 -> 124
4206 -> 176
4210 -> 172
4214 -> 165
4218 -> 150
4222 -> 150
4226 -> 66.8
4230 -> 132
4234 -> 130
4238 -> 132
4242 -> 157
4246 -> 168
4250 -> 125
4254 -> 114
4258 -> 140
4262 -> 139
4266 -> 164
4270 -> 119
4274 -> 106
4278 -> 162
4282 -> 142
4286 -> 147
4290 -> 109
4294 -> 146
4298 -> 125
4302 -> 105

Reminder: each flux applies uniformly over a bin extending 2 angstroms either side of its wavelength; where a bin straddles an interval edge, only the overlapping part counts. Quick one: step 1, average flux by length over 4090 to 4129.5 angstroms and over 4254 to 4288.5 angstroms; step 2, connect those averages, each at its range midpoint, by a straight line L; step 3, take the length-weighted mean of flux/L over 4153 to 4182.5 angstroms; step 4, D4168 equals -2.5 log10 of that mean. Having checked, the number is 0.05 mag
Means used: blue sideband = 157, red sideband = 138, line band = 144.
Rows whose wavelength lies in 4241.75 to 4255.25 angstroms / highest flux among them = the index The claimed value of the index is 168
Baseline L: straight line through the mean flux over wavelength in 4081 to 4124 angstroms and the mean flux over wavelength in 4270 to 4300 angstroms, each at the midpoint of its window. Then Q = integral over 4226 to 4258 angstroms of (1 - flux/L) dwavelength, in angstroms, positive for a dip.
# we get 1.4 angstroms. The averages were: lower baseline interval 159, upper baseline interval 133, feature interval 133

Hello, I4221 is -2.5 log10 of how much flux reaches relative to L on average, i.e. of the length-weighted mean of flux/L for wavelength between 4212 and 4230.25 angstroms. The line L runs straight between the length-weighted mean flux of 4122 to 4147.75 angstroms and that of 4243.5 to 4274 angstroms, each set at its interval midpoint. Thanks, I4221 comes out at 0.06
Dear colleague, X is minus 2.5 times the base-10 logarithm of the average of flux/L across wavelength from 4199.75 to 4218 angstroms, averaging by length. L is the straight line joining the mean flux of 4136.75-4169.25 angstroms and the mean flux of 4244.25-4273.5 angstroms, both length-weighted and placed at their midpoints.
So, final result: -0.11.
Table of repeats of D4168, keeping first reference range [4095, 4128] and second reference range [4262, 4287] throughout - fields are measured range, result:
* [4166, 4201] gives 0.06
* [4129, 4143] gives 0.05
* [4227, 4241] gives 0.12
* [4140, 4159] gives 0.07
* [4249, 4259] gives 0.13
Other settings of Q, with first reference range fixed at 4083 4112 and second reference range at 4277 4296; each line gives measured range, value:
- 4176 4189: 1.0 angstroms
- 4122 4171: 1.1 angstroms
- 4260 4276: 1.1 angstroms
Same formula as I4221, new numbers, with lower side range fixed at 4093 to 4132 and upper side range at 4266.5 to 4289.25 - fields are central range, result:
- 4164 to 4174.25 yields 0.050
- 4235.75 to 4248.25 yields -0.086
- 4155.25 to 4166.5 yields -0.017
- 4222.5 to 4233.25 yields 0.274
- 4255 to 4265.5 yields -0.022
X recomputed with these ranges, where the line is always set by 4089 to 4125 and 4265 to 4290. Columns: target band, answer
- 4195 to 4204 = 0.14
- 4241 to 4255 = -0.01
